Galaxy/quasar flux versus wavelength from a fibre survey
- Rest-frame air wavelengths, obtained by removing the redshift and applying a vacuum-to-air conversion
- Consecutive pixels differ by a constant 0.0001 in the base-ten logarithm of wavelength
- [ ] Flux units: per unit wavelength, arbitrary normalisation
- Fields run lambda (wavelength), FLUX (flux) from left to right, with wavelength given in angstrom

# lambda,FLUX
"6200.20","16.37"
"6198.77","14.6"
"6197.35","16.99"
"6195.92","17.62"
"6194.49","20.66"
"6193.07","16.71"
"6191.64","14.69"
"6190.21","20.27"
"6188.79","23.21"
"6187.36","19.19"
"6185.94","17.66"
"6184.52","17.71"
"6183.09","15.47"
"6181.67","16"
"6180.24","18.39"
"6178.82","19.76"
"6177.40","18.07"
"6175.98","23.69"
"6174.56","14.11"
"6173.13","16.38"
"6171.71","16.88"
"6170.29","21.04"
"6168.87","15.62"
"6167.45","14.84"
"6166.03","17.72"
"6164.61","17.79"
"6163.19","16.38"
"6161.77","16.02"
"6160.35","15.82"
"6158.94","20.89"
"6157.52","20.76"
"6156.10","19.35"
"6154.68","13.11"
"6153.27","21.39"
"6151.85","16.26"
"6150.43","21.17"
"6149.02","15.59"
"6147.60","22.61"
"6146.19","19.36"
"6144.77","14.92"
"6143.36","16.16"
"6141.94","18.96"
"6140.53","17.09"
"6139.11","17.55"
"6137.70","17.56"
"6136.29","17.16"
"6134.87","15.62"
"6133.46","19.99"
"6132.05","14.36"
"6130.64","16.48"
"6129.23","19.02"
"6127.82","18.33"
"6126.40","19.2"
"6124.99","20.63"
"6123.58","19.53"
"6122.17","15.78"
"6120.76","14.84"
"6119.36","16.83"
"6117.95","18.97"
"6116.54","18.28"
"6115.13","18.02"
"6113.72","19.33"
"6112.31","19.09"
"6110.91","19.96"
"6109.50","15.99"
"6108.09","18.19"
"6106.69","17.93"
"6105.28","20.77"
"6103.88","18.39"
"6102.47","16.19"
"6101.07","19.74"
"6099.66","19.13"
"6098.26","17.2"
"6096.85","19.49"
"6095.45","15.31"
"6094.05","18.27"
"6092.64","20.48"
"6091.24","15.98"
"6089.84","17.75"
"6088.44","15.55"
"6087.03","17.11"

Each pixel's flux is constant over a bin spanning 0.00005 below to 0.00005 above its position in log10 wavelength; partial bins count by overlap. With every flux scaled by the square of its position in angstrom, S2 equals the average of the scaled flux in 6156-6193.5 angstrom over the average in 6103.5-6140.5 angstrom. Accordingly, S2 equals 1.0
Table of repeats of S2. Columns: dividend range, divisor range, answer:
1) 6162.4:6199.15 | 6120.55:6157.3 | 1.01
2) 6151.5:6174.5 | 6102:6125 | 0.98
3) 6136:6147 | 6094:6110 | 0.98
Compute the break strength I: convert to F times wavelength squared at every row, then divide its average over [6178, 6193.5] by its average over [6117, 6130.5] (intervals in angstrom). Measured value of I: 1.0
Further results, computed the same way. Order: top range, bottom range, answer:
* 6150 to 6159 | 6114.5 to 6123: 1.11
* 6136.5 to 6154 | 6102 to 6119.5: 1.00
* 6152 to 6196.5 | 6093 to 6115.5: 1.00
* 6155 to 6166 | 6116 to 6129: 1.00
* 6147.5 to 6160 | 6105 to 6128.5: 1.04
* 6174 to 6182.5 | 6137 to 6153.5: 1.03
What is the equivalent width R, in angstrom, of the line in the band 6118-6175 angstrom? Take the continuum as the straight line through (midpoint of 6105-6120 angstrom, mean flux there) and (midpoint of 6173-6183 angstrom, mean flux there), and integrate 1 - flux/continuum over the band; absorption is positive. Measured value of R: 1.8 angstrom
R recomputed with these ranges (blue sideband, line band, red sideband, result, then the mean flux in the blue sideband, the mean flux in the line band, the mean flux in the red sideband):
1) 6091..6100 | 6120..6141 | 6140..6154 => 0.8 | 18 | 17.5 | 18.4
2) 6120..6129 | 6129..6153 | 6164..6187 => 0.3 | 18.1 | 17.7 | 17.6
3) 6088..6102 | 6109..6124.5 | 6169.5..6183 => 0.0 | 17.9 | 17.9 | 18.1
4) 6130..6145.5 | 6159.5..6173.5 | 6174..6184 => 0.6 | 16.9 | 16.9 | 18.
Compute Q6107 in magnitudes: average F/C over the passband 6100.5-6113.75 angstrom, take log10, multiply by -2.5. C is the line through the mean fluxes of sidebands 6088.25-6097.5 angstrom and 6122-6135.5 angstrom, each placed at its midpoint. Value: -0.04 mag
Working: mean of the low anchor 17.7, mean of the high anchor 18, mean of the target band 18.5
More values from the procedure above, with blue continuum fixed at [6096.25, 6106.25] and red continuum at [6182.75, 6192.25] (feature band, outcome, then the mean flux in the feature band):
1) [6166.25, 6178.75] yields 0.05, 17.7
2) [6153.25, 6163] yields 0.04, 17.9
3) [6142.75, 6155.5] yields 0.04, 17.9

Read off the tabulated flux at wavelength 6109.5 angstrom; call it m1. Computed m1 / 15.99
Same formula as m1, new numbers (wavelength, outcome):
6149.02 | 15.59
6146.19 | 19.36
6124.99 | 20.63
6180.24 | 18.39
